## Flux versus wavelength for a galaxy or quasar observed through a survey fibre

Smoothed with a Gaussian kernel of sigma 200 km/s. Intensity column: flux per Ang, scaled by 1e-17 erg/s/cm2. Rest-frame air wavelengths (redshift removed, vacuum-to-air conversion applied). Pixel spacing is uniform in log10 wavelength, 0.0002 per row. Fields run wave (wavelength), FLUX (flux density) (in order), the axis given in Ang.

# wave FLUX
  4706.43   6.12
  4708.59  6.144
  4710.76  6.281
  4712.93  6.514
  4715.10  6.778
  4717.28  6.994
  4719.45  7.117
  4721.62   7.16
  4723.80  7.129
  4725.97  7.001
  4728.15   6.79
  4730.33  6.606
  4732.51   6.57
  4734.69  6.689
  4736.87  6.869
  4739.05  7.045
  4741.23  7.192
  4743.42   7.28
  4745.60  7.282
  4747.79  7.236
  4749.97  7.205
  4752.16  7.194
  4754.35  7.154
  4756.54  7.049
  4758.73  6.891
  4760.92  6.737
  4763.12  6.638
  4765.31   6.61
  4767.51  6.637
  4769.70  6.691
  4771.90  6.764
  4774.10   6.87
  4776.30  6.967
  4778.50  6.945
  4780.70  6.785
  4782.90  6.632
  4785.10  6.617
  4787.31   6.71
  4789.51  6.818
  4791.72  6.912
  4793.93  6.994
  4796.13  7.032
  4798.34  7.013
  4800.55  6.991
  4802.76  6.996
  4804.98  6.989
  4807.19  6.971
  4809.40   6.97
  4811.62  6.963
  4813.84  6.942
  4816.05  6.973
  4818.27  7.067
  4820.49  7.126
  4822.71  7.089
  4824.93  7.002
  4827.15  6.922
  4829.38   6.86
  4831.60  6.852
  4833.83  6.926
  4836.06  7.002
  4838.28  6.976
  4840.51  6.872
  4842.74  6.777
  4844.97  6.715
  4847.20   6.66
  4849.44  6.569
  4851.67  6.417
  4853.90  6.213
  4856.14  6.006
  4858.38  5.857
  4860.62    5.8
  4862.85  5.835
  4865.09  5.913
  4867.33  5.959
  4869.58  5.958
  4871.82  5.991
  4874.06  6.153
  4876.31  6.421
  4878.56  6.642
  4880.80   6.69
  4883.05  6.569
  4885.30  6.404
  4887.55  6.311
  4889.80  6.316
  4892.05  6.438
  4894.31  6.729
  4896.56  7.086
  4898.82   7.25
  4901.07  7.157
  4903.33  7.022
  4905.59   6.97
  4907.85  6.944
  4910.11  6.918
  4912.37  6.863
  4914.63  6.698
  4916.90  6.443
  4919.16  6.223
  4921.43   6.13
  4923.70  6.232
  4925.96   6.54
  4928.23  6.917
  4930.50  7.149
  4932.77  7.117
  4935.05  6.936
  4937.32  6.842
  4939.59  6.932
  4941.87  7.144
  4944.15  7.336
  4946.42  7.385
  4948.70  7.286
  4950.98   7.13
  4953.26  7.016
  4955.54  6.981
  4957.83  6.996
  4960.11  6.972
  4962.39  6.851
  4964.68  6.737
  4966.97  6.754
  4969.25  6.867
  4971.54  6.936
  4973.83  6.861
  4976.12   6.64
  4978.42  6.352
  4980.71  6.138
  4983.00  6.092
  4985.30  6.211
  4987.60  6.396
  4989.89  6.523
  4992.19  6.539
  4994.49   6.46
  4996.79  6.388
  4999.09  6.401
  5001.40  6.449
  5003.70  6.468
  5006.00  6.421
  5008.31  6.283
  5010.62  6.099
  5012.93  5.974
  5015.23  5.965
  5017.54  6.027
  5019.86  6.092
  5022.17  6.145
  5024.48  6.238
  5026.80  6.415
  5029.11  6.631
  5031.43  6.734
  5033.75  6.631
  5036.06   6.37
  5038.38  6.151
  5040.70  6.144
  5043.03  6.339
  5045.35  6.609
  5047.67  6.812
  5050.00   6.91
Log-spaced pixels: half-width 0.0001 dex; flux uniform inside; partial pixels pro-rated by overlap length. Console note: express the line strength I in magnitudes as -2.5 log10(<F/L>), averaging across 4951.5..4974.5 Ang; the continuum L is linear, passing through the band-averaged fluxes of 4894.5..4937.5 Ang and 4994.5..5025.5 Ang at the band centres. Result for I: -0.06 mag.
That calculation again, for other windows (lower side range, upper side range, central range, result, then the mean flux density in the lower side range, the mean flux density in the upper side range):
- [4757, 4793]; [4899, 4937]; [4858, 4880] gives 0.12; 6.77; 6.78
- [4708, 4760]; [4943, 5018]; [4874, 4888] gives 0.04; 6.93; 6.61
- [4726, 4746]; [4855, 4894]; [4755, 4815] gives -0.03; 6.92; 6.2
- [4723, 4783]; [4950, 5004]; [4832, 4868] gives 0.06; 6.91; 6.63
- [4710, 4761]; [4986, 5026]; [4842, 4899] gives 0.04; 6.96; 6.29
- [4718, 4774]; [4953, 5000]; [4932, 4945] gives -0.06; 6.94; 6.62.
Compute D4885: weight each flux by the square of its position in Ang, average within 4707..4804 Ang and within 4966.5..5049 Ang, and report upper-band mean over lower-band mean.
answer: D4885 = 1.03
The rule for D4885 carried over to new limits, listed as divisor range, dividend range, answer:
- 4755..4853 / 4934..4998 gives 1.05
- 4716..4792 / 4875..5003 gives 1.05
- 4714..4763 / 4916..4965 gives 1.07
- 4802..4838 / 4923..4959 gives 1.06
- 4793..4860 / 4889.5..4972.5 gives 1.05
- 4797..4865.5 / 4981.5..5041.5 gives 1.01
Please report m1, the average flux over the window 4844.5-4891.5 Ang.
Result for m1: 6.25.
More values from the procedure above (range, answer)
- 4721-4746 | 6.96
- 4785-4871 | 6.7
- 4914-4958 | 6.87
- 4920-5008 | 6.72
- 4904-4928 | 6.62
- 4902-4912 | 6.96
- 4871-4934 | 6.66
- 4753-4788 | 6.8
